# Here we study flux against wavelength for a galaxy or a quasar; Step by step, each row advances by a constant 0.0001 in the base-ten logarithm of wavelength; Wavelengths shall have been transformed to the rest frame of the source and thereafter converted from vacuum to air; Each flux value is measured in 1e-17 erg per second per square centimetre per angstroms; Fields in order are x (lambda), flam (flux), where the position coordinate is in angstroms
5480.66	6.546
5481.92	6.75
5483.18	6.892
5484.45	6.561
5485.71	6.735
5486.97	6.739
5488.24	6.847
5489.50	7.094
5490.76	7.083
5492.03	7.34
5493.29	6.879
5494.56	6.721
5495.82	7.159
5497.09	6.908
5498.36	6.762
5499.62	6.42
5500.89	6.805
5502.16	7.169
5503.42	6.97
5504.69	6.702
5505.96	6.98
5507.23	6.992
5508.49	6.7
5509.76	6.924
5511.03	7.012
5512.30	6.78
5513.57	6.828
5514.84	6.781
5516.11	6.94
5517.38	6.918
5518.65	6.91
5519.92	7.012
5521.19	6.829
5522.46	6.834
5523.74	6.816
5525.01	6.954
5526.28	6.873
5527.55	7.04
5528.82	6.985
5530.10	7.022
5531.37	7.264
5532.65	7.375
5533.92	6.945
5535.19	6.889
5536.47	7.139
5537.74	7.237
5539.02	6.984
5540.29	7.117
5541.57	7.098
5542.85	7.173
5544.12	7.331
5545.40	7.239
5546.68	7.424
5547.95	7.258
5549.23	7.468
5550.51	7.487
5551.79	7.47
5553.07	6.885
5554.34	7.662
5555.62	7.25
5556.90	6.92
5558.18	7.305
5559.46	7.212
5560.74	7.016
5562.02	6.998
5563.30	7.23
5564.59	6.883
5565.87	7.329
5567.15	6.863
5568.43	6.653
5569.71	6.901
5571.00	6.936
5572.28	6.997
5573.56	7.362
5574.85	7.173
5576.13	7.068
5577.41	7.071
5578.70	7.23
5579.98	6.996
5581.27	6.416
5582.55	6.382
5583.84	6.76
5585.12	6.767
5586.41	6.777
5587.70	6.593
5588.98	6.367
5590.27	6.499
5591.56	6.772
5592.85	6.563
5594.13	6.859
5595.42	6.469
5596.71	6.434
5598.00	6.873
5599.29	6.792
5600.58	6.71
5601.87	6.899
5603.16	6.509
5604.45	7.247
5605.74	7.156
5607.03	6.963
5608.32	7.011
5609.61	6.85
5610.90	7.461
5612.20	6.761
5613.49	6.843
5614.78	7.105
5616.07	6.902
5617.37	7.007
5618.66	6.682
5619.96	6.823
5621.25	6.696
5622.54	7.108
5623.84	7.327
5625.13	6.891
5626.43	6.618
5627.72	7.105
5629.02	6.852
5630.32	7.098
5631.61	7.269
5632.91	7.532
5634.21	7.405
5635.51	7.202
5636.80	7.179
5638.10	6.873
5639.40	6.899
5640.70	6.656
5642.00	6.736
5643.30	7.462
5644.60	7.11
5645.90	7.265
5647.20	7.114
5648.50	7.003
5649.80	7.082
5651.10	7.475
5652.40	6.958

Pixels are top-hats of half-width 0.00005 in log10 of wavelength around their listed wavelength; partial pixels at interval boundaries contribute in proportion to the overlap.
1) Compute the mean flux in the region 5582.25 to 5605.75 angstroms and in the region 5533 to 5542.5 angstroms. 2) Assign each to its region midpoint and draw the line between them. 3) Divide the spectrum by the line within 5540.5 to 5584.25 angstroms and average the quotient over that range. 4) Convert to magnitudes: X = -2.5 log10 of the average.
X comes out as -0.030 mag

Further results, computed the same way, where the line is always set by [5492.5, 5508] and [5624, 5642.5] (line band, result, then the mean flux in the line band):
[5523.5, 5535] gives -0.02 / 7.04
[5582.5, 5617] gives 0.03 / 6.8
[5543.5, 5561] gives -0.05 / 7.29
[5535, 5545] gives -0.03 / 7.13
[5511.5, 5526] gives 0.00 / 6.87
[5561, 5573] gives 0.00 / 6.98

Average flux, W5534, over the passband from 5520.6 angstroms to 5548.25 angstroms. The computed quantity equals 7.08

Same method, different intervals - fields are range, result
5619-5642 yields 7.02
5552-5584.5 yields 7.03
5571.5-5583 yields 6.98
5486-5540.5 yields 6.94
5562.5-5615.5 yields 6.87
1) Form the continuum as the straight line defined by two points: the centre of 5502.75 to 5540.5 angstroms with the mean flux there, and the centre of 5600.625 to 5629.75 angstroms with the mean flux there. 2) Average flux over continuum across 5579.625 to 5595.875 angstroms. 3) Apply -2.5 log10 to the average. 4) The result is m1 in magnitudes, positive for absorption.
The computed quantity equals 0.051 mag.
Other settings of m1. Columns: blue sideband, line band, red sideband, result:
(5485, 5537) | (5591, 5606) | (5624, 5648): 0.042 mag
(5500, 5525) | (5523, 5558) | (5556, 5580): -0.028 mag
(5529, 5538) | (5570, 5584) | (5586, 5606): -0.018 mag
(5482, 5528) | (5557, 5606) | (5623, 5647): 0.021 mag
